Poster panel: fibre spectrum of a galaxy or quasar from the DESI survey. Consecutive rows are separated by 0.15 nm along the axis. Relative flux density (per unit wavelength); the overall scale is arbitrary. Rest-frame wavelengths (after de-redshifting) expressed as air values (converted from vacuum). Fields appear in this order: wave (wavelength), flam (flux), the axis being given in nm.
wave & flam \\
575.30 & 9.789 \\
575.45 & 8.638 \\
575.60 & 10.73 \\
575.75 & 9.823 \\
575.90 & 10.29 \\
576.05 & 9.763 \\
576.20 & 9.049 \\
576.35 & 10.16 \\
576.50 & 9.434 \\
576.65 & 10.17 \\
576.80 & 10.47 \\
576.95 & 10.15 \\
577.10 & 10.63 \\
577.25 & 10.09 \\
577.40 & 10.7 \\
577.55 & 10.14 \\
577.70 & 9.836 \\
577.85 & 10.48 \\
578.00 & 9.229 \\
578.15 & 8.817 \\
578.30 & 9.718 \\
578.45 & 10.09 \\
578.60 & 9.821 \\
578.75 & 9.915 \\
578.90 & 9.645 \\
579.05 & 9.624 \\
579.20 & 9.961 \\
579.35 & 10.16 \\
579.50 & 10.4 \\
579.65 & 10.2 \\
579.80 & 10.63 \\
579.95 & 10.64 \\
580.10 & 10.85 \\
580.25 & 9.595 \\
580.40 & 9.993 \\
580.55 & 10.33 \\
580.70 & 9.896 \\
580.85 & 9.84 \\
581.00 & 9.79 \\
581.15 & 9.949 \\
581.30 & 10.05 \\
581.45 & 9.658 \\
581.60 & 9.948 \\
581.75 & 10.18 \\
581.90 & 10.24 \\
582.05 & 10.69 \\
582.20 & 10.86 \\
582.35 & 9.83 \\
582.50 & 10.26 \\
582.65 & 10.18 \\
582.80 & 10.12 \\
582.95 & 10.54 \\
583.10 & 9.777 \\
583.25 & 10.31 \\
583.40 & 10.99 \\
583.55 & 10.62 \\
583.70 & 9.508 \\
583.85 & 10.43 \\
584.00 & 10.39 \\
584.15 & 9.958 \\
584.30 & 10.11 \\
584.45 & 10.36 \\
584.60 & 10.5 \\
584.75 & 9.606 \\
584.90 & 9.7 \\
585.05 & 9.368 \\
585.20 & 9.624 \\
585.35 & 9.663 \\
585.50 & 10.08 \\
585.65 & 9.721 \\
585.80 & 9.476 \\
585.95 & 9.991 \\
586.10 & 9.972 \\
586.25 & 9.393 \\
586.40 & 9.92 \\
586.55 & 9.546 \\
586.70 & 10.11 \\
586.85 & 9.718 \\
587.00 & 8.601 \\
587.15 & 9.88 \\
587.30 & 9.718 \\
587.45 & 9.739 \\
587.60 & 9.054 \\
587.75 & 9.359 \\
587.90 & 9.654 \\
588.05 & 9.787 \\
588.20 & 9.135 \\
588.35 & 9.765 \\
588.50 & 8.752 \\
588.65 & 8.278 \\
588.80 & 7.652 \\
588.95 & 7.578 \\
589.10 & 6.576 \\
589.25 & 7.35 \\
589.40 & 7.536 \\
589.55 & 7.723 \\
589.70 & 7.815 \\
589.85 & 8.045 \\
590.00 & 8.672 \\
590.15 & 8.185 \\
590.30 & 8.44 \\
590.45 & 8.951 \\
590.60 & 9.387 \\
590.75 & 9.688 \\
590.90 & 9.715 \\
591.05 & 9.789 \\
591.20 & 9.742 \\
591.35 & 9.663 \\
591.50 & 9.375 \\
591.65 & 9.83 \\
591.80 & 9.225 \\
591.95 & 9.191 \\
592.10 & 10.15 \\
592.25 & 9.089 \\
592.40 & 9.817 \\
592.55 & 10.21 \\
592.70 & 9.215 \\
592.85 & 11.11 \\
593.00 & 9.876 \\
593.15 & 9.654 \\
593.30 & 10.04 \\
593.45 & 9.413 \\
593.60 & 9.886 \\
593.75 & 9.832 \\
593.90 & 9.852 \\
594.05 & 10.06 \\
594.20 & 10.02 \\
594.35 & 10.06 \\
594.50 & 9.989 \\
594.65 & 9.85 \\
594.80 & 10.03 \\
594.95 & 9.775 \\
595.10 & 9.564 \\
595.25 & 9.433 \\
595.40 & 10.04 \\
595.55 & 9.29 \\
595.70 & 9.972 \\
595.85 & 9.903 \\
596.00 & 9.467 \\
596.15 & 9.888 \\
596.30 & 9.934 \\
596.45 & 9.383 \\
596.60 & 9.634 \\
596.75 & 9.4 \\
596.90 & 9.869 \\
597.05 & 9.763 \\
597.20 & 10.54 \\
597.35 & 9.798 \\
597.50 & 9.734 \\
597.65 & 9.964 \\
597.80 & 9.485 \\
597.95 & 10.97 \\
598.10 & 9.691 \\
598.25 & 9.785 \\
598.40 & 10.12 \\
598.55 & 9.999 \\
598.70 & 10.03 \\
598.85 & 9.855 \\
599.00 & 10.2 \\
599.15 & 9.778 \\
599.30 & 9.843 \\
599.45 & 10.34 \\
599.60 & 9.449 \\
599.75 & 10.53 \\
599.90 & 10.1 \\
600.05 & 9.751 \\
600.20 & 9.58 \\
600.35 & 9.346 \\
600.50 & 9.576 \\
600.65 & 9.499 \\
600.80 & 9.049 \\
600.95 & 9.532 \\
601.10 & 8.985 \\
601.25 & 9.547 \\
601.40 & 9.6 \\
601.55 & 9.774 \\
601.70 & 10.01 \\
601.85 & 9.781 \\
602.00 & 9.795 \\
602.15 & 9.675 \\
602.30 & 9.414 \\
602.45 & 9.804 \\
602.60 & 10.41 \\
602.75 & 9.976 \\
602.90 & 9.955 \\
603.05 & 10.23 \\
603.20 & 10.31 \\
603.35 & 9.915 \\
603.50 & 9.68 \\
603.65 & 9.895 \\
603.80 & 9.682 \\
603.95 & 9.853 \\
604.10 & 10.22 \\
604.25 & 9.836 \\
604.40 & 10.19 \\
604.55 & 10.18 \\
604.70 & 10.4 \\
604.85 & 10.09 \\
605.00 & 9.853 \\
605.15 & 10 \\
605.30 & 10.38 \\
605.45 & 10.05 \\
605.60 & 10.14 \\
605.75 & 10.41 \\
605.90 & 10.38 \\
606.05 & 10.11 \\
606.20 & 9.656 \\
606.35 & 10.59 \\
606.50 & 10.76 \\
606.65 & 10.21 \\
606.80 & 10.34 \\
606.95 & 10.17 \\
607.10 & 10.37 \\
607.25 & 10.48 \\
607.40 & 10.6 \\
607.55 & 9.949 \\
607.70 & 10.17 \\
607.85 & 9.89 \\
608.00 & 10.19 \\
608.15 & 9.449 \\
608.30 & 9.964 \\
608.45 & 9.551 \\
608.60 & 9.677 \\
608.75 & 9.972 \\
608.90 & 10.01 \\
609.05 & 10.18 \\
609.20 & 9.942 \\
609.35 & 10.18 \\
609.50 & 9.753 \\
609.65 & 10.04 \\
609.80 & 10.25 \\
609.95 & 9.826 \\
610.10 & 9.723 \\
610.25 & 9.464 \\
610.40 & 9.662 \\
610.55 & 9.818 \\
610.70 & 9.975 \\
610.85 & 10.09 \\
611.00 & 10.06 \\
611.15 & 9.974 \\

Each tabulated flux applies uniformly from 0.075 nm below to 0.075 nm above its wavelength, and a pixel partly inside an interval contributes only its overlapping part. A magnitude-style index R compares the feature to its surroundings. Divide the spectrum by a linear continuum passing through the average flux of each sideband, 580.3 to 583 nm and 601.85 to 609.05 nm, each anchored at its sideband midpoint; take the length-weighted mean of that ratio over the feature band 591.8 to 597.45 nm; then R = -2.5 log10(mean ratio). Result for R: 0.03 mag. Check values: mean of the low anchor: 10.1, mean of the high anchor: 10.1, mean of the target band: 9.8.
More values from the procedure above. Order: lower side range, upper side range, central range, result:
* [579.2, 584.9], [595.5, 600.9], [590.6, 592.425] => 0.04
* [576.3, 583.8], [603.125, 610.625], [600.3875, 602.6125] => 0.05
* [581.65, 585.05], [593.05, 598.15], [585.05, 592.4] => 0.10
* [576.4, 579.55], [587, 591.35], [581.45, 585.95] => -0.08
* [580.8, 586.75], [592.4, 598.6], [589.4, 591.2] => 0.14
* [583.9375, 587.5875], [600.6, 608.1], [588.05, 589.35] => 0.19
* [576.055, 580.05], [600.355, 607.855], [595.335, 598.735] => 0.01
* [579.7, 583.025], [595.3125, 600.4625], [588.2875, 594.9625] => 0.09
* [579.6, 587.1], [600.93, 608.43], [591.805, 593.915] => 0.03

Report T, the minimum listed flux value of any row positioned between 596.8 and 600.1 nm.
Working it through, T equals 9.449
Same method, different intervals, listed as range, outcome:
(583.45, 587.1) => 8.601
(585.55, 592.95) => 6.576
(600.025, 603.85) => 8.985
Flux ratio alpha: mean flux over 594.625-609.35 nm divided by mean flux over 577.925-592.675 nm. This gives 1.03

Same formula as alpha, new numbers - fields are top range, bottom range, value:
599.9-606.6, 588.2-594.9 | 1.08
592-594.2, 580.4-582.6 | 0.98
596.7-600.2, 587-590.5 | 1.16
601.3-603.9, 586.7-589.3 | 1.11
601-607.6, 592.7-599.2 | 1.02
